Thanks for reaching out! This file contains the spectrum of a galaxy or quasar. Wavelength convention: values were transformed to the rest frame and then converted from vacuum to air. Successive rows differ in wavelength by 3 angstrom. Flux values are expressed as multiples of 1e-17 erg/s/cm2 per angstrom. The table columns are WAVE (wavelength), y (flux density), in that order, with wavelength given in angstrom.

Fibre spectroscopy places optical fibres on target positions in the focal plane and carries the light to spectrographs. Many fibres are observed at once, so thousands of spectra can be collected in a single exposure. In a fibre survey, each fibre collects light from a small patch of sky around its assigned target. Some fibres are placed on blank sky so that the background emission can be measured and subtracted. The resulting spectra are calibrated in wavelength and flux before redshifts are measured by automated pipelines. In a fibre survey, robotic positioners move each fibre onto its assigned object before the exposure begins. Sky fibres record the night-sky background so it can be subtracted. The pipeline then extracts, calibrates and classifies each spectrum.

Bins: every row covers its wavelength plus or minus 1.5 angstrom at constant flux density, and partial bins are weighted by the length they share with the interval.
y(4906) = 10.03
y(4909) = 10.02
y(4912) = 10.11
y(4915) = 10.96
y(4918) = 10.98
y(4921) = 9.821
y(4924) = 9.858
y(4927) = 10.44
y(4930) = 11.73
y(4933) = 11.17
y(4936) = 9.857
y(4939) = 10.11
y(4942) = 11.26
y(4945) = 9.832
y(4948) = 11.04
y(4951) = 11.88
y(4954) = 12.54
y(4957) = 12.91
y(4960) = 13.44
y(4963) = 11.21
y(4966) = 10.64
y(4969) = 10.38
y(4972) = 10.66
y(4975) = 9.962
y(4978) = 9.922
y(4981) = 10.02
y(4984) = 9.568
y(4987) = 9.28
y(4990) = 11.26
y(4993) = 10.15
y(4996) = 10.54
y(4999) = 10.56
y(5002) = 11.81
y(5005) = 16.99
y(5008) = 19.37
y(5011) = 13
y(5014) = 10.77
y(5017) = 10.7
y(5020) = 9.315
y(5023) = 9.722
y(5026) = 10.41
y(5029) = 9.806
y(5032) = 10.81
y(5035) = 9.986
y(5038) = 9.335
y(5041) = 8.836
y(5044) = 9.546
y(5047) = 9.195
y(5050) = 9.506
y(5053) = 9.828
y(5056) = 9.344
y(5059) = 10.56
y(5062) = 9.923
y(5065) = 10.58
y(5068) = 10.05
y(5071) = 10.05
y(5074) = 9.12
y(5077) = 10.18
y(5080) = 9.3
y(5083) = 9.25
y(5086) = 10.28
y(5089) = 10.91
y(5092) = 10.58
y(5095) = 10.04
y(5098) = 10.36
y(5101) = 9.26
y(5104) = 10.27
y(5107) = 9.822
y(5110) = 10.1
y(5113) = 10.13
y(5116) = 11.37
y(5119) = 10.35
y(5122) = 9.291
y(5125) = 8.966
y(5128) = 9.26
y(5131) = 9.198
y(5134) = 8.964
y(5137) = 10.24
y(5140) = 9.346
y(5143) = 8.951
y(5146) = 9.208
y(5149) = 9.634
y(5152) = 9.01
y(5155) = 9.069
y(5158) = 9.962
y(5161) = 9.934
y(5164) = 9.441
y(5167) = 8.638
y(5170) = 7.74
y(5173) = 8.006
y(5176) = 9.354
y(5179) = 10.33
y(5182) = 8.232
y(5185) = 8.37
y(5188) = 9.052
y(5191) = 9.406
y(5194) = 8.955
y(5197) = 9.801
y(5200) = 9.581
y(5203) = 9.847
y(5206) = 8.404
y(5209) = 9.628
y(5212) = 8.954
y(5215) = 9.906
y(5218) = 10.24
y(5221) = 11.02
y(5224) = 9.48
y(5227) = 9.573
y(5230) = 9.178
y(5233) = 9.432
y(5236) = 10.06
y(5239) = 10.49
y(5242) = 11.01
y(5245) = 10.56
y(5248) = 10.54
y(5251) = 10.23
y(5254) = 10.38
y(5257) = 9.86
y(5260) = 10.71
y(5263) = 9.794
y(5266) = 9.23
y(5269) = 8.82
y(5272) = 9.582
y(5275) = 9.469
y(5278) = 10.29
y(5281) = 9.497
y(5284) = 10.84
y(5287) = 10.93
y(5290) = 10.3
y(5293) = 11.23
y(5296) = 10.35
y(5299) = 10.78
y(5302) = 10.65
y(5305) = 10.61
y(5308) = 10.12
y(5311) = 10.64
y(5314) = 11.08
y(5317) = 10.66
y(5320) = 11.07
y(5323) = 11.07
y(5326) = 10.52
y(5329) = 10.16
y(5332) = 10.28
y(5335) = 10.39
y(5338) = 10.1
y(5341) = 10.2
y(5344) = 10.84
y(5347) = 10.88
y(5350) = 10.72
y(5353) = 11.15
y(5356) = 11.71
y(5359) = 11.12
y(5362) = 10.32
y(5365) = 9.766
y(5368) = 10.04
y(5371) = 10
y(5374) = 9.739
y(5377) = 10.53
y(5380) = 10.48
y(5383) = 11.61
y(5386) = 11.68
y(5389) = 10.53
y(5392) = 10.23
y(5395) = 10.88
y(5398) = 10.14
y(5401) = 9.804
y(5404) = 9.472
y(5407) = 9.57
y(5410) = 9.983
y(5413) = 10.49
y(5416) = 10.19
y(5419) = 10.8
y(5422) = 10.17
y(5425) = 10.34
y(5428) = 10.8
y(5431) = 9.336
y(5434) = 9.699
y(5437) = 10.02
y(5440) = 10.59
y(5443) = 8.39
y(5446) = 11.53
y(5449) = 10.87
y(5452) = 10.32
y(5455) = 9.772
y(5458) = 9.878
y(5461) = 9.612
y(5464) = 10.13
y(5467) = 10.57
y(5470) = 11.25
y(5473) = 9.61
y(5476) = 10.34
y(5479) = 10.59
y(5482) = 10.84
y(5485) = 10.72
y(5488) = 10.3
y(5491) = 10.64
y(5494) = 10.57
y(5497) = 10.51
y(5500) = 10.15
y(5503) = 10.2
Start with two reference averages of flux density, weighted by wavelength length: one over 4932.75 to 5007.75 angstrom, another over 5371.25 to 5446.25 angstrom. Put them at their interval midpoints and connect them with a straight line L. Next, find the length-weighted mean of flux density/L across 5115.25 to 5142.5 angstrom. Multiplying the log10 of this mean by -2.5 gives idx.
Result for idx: 0.136 mag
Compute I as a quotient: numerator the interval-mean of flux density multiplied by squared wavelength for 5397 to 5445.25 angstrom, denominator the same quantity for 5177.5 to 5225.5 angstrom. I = 1.2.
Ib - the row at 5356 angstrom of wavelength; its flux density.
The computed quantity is 11.71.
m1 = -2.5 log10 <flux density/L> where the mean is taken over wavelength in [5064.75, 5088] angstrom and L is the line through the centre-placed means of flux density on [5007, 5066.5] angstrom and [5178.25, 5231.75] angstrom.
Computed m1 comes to 0.04 mag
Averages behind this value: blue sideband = 10.5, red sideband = 9.43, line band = 9.83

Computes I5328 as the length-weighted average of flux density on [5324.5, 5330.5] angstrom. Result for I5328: 10.3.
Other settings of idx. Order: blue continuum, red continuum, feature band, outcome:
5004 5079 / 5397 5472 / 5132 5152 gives 0.13 mag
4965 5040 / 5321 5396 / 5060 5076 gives 0.10 mag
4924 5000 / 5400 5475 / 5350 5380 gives -0.03 mag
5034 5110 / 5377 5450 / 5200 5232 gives 0.05 mag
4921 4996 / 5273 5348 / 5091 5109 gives 0.07 mag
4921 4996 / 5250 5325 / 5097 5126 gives 0.06 mag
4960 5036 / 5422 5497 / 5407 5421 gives 0.01 mag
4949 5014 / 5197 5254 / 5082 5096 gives 0.07 mag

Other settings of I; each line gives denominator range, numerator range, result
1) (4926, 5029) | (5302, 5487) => 1.09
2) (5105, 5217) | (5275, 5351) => 1.19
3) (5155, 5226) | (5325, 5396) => 1.21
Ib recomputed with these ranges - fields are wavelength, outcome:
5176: 9.354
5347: 10.88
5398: 10.14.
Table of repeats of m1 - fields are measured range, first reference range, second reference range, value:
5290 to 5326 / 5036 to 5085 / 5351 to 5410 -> -0.05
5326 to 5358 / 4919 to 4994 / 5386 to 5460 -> -0.04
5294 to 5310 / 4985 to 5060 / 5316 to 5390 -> 0.01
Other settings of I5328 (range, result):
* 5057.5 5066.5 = 10.4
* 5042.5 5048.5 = 9.37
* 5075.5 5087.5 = 9.75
